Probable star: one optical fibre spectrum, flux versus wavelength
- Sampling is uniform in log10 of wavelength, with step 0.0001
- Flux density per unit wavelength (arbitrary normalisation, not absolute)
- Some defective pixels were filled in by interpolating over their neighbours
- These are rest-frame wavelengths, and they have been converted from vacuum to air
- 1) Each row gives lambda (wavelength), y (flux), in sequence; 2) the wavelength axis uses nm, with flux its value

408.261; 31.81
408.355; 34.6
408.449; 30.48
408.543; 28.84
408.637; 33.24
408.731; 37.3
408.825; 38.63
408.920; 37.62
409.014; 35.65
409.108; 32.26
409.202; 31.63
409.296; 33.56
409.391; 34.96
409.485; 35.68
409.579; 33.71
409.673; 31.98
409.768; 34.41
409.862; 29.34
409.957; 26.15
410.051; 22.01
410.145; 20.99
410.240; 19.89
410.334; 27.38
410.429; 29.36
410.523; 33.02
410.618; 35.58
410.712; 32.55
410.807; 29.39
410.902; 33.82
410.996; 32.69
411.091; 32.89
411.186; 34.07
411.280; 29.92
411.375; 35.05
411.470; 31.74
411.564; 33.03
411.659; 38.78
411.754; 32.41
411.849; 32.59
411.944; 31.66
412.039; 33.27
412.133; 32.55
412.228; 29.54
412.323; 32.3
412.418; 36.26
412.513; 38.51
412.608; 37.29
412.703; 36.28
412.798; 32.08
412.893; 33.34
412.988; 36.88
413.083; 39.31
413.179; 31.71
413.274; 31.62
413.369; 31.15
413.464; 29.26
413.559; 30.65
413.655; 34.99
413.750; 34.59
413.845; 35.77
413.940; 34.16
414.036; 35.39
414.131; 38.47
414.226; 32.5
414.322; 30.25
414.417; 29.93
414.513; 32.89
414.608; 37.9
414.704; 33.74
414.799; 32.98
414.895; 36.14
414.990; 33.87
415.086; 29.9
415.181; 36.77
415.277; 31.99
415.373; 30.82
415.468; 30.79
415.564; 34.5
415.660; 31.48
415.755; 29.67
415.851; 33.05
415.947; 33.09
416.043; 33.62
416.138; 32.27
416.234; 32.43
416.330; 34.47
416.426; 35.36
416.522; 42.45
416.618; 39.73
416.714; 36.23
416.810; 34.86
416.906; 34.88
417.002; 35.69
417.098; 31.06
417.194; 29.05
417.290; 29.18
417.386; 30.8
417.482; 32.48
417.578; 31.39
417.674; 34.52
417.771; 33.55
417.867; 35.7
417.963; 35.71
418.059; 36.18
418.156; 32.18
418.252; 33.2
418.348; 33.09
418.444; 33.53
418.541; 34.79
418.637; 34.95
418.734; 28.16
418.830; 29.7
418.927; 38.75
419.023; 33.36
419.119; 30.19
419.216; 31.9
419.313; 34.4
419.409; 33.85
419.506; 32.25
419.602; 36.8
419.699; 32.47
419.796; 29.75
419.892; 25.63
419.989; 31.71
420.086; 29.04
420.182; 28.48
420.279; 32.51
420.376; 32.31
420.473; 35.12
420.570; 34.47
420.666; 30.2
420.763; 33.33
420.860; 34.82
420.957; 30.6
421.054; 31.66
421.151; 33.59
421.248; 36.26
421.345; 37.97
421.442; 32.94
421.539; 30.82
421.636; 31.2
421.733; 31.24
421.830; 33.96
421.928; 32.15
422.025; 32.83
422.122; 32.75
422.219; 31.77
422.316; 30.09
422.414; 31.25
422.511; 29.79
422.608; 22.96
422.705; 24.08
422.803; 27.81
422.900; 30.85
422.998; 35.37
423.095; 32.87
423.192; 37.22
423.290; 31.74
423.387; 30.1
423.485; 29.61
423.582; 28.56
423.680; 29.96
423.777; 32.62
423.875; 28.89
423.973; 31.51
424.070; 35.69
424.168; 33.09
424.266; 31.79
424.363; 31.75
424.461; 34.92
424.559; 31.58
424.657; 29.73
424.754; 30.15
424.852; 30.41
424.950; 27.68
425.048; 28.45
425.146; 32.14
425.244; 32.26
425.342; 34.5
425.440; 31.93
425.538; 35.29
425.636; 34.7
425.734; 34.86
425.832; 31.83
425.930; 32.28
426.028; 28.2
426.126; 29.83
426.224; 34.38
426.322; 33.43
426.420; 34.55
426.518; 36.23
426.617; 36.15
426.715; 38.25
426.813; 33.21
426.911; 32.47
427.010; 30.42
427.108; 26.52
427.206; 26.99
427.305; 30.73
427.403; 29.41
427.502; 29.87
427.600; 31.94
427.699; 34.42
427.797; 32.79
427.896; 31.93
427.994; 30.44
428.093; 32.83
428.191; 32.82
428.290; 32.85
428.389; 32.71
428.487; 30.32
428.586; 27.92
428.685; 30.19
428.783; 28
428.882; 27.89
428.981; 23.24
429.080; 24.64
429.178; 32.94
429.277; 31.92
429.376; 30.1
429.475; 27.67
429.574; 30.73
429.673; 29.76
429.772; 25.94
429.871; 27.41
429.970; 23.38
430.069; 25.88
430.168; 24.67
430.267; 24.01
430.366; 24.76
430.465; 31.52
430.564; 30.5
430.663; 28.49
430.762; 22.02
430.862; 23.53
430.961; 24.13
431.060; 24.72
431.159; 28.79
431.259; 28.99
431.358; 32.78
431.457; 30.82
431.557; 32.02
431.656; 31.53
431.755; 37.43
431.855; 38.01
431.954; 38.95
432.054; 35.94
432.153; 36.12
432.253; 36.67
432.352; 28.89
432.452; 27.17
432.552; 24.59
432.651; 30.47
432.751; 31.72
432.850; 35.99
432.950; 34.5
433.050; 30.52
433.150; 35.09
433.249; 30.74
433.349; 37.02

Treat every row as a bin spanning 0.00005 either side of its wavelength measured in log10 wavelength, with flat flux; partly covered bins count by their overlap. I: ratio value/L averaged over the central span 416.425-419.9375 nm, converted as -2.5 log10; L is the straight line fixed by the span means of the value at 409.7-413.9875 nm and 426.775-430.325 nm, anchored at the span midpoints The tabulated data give -0.08 mag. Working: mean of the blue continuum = 32.2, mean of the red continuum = 29.4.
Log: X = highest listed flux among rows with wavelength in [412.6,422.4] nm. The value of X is 42.45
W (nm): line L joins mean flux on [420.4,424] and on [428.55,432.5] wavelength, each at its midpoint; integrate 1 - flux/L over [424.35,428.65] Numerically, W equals -0.21 nm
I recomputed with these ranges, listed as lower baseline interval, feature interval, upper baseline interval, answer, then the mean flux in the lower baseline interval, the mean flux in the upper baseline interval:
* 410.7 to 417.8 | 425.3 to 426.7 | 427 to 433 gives -0.09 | 33.5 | 29.9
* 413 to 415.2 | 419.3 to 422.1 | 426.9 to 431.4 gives -0.03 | 33.7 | 28.8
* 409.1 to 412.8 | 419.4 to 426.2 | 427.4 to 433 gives -0.03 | 32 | 30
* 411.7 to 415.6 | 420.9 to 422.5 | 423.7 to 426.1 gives 0.00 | 33.6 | 31.9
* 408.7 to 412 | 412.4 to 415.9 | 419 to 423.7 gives -0.06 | 32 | 31.7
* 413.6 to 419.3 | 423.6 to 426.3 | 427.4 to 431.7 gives -0.04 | 33.6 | 28.9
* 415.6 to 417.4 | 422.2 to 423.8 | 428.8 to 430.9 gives 0.01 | 33.7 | 27.2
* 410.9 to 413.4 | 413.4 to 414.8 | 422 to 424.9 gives -0.01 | 33.8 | 31.1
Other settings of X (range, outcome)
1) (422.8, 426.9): 38.25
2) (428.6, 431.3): 32.94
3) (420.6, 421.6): 37.97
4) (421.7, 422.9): 33.96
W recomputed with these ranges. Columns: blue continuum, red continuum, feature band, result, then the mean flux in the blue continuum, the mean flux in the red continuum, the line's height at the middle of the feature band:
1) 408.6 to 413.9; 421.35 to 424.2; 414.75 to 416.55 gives -0.07 nm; 32.7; 31.3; 32.2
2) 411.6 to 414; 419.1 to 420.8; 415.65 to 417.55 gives -0.04 nm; 33.9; 31.9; 32.8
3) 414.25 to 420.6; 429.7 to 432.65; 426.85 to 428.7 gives -0.04 nm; 33.1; 29.3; 30.3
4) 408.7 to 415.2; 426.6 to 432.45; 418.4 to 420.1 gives -0.03 nm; 32.9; 30.1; 31.8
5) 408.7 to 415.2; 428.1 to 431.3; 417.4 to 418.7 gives -0.11 nm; 32.9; 27.9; 31.2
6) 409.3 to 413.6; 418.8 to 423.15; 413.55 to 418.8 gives -0.25 nm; 32.2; 31.9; 32.1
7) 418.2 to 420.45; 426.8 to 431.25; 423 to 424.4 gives -0.06 nm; 32.2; 28.8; 30.7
